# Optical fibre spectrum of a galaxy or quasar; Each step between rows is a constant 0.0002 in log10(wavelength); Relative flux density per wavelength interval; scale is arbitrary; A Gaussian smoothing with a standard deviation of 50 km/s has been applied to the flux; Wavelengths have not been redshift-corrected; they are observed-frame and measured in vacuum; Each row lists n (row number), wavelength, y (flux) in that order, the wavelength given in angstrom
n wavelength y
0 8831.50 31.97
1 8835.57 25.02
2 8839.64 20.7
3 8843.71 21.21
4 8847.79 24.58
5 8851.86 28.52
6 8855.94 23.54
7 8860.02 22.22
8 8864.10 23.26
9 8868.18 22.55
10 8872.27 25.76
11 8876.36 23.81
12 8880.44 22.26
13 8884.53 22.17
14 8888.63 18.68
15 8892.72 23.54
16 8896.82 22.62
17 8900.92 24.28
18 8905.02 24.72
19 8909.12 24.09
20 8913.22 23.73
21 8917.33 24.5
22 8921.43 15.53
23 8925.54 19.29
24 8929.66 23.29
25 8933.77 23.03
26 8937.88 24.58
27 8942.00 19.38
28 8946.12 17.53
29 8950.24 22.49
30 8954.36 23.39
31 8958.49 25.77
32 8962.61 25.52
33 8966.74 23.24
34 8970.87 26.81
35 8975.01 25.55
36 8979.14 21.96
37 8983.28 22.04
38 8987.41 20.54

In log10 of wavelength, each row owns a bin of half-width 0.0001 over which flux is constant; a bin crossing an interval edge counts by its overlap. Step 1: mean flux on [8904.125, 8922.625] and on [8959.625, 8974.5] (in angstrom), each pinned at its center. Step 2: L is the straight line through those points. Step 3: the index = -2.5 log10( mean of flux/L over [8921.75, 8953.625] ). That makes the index 0.13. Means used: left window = 22.7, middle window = 21.1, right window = 25.3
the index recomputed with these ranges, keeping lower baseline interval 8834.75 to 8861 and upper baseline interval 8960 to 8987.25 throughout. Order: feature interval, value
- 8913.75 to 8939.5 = 0.10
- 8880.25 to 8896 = 0.10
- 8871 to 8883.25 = 0.00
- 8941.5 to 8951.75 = 0.21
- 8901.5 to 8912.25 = -0.02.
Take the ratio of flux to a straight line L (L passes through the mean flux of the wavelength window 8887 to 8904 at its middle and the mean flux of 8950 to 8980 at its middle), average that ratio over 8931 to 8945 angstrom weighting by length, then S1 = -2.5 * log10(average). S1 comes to 0.08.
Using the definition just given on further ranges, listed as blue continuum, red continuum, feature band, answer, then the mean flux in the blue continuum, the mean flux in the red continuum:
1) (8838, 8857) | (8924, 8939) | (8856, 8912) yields 0.01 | 23.8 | 22.5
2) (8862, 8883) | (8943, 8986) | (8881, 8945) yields 0.06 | 23.5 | 23.3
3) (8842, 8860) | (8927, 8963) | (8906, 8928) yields 0.07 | 24.3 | 22.6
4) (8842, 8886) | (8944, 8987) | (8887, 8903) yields 0.06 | 23.7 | 23.3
